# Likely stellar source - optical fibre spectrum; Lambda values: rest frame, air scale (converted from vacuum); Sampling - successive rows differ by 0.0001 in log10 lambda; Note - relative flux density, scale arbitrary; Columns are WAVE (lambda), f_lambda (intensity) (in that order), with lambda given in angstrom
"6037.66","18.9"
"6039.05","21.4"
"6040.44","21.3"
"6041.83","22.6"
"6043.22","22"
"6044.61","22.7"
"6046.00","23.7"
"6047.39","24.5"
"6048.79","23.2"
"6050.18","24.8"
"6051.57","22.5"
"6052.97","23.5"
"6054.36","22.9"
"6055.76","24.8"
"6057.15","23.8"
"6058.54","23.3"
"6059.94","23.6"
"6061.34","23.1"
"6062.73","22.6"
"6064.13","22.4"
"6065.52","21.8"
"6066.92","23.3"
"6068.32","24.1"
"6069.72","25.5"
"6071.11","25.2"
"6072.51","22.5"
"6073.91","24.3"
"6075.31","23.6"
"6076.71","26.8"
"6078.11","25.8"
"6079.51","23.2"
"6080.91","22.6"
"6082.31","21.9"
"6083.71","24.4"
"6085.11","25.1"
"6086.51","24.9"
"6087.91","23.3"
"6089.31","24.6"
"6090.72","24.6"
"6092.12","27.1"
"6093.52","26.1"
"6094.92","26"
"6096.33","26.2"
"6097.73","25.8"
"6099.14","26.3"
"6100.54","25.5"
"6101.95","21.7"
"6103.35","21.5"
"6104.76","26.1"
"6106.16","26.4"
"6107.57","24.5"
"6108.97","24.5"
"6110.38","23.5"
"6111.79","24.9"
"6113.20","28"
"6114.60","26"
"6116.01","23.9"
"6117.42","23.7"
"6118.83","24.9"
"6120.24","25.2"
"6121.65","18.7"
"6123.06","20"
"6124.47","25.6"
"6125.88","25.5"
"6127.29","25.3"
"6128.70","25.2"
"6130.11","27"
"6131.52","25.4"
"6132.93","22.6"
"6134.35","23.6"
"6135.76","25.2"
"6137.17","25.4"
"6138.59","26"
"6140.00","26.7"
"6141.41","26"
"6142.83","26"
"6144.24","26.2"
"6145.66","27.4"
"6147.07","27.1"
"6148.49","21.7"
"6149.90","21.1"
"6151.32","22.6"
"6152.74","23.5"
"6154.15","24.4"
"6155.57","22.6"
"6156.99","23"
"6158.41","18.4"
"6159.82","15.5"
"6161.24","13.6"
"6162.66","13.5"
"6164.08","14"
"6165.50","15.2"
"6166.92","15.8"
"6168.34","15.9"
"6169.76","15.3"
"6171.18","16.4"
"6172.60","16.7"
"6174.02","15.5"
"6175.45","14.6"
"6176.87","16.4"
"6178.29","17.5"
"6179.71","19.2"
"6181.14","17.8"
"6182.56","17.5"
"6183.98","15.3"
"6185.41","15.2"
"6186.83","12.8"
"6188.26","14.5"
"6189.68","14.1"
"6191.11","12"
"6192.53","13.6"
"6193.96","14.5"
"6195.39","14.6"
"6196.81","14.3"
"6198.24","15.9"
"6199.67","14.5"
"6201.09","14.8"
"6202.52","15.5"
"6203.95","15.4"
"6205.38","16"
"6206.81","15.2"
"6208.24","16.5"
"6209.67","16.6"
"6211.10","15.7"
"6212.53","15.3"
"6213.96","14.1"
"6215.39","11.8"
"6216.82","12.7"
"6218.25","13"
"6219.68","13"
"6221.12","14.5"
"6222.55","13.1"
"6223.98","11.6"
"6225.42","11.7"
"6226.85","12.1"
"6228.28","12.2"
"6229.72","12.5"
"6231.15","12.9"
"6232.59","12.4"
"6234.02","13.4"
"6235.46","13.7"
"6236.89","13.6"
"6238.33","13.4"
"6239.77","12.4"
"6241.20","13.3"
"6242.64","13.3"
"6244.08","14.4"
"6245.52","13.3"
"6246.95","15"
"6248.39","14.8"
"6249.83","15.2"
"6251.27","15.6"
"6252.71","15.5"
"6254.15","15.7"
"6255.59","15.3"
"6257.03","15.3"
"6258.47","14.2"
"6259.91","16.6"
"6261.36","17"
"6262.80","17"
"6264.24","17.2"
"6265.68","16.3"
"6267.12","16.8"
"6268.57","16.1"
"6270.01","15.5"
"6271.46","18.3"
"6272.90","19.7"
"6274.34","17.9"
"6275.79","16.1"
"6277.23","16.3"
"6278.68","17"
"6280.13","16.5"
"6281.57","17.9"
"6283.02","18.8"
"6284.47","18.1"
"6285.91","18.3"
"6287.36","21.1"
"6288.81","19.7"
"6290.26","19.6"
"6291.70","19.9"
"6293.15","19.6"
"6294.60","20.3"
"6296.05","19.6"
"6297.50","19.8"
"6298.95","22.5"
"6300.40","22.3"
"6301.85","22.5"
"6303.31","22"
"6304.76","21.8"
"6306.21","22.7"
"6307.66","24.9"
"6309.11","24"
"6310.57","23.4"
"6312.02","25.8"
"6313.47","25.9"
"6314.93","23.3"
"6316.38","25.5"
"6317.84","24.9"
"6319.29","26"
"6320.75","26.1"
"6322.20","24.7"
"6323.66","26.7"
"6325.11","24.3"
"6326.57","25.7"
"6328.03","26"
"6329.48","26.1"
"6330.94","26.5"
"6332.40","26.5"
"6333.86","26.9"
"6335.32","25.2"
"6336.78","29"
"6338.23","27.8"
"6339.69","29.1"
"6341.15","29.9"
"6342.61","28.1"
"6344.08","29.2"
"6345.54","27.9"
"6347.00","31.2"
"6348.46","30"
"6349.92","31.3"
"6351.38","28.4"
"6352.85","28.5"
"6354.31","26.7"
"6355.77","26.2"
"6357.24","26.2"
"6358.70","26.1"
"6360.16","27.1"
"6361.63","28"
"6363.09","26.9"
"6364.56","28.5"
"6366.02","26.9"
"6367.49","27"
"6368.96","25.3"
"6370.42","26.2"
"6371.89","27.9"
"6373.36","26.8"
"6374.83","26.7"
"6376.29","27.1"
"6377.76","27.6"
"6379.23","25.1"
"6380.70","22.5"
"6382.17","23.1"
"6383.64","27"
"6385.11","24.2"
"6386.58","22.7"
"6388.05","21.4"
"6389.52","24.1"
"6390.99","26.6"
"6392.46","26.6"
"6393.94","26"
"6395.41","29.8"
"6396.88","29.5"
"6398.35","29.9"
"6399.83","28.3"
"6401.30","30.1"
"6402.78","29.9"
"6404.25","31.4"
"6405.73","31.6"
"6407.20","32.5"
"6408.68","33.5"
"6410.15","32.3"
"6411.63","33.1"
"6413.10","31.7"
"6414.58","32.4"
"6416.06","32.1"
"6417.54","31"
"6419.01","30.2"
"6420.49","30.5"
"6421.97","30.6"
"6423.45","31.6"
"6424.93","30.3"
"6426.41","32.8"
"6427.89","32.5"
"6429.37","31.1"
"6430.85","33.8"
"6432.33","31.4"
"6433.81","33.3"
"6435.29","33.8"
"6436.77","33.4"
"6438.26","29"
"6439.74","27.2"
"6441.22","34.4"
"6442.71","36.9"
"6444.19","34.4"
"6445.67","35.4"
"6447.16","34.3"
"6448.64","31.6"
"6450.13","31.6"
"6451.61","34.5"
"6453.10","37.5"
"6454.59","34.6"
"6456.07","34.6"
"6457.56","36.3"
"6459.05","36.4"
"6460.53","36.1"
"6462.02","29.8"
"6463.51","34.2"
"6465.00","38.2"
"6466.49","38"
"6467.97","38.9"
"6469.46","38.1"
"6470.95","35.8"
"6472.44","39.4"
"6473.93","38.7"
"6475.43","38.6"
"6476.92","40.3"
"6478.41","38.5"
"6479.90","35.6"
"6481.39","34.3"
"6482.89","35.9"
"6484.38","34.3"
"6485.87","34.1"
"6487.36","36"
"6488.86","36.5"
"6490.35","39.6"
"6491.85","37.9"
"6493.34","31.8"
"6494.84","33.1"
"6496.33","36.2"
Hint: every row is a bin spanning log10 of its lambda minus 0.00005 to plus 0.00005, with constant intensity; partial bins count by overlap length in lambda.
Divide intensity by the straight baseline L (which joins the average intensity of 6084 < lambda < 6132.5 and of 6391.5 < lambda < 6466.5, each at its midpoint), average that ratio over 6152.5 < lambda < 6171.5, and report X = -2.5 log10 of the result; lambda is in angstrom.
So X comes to 0.43 mag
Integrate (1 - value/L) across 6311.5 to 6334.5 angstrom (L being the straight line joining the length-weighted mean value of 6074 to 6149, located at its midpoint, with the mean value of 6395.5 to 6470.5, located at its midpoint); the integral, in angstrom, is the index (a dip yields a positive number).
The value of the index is 3.42 angstrom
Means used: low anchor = 24.8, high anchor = 32.9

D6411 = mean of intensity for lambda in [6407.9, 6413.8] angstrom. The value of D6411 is 32.7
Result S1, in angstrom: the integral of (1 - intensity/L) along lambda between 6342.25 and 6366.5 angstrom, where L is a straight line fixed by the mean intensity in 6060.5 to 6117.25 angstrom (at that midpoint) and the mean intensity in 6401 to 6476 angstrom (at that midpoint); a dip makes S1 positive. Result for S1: 2.5 angstrom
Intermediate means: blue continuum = 24.5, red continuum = 33.6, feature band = 28.1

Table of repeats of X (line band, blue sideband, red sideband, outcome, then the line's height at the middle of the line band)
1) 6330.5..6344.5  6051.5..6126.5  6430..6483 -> 0.14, 31.6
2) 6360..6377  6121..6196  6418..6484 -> 0.12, 30.3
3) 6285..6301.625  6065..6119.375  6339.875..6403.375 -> 0.29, 26.5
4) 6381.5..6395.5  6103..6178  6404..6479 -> 0.27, 31.9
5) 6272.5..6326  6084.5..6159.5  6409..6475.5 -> 0.35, 29.7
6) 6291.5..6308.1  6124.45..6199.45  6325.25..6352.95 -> 0.21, 26.1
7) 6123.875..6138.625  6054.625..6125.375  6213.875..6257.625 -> -0.18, 21.2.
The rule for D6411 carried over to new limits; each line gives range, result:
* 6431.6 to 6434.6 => 32.4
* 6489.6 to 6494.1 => 36.4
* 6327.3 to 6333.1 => 26.3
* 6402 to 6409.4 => 31.7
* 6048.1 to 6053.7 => 23.5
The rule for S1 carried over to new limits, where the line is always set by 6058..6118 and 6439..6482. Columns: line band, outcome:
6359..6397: 8.08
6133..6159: 1.90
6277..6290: 5.15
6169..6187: 7.21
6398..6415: 1.32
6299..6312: 3.32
